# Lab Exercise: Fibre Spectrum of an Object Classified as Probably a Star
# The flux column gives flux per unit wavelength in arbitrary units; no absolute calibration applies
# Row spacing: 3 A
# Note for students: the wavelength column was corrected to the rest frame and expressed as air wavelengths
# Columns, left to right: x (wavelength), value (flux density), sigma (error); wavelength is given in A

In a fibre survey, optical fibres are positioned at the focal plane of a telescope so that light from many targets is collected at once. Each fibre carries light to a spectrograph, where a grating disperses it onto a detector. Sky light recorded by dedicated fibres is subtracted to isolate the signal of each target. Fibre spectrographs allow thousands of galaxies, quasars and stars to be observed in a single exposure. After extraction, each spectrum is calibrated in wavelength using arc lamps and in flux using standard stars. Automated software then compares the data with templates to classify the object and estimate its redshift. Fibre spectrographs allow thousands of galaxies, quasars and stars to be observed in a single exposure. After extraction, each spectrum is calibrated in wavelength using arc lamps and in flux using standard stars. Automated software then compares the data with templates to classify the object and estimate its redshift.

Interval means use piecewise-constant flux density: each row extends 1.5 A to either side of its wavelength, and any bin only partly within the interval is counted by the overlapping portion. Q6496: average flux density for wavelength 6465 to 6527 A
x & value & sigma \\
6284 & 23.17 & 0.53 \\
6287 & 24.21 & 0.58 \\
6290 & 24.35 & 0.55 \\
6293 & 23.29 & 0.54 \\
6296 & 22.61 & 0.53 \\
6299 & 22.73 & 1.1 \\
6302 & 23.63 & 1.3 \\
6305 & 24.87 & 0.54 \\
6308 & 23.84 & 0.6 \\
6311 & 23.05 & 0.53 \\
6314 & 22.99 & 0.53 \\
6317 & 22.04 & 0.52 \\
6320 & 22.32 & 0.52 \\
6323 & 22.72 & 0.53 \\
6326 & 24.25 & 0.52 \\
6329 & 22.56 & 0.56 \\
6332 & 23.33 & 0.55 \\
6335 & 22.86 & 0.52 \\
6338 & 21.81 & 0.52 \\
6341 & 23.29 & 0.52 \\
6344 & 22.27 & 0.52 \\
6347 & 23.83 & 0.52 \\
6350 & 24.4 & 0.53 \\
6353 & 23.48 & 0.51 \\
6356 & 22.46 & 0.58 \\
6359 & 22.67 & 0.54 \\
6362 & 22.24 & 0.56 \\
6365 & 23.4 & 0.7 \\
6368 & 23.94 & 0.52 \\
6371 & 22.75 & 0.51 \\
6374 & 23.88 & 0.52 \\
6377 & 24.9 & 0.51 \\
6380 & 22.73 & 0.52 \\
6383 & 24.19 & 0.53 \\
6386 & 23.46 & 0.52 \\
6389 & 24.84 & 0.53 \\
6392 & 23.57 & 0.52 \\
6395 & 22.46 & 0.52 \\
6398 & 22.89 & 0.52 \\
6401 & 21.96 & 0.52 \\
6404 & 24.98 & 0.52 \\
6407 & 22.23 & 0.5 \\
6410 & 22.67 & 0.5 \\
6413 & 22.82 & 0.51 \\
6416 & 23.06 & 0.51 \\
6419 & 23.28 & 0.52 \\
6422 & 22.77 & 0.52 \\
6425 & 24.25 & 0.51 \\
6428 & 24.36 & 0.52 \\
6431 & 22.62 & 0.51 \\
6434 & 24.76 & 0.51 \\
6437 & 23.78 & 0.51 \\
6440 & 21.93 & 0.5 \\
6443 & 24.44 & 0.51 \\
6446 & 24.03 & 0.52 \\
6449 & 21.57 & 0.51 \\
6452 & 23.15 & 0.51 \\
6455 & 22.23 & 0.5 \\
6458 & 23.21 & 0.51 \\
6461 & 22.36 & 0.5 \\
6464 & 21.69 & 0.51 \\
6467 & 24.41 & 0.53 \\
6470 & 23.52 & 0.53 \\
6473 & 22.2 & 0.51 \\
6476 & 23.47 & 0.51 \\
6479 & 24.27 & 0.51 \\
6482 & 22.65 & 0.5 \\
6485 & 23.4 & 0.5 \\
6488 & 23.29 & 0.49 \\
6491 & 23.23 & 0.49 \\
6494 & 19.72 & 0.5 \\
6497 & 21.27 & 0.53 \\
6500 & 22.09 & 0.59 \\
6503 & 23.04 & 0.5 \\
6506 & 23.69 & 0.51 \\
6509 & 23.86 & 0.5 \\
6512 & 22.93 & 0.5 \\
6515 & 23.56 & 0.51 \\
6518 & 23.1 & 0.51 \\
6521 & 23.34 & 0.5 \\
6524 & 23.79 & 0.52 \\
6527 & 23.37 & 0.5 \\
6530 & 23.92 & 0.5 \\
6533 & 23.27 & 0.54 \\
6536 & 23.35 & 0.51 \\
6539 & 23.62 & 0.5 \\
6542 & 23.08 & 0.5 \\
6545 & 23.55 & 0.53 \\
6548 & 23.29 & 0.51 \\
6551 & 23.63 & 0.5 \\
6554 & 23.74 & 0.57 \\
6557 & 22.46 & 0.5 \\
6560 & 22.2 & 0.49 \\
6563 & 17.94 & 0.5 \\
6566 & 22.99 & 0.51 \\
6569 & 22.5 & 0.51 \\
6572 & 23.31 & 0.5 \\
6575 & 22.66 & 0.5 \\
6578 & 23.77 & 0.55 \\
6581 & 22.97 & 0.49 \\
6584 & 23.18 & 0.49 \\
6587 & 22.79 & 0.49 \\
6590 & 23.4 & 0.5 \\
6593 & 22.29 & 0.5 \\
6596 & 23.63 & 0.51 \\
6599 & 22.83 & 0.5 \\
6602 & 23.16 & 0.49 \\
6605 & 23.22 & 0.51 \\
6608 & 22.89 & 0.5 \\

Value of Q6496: 23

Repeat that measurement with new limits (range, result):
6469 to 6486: 23.2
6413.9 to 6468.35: 23.2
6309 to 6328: 22.9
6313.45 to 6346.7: 22.8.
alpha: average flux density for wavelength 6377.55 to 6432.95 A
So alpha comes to 23.3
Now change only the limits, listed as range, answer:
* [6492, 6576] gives 22.8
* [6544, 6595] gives 22.7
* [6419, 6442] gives 23.5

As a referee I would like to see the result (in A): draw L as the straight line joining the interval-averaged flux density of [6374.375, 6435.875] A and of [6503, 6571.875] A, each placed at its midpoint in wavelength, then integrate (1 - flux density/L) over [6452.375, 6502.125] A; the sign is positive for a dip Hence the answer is 1.14 A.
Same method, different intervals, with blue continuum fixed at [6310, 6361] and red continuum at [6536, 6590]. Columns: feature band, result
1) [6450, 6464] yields 0.19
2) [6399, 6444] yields -0.79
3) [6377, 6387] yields -0.33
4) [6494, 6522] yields 0.07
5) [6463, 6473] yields -0.11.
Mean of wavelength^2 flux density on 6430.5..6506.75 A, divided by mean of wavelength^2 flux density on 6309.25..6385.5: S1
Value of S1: 1.0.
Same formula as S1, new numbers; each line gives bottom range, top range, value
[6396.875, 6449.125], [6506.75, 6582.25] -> 1.03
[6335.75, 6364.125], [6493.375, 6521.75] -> 1.04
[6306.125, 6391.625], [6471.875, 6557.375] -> 1.05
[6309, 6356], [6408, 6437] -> 1.05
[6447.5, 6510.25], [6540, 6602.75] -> 1.03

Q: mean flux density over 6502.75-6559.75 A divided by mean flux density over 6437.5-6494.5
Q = 1.02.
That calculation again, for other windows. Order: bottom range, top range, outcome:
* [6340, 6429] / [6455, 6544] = 0.99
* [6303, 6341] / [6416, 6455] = 1.01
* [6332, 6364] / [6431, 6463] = 1.01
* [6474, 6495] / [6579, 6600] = 1.01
